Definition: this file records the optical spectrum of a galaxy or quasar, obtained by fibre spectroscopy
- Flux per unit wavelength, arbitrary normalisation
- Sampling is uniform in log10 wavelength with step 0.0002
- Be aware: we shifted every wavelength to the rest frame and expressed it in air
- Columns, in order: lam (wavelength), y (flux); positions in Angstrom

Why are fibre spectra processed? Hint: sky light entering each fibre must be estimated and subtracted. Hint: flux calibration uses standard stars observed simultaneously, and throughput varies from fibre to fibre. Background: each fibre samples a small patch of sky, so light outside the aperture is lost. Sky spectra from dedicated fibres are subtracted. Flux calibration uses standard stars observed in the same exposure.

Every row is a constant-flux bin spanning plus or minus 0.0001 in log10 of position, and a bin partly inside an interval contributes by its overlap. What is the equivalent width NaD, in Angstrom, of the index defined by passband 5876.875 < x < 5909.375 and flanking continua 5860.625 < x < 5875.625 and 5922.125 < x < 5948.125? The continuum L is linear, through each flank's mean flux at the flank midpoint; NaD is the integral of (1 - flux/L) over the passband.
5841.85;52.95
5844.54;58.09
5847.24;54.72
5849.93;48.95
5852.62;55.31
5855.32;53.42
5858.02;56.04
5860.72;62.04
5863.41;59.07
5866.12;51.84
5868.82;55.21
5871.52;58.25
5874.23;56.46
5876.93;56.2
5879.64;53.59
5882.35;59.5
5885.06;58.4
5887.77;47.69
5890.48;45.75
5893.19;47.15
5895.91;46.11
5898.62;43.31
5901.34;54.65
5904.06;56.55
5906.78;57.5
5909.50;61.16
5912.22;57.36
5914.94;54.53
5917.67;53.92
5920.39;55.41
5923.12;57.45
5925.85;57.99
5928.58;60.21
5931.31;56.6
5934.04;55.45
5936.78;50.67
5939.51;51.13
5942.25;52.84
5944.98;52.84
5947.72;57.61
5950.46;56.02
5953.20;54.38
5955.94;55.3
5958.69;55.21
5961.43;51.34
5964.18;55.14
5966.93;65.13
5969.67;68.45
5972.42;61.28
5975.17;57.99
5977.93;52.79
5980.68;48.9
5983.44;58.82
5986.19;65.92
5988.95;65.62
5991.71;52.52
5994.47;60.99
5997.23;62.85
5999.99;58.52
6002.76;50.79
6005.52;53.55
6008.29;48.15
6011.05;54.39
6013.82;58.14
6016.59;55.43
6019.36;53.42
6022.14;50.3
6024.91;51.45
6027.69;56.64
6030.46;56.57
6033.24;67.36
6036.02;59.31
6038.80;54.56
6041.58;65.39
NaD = 2.2 Angstrom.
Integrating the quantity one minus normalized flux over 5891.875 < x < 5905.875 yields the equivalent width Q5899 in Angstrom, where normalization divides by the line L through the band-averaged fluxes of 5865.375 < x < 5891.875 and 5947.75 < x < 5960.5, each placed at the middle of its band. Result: 1.23 Angstrom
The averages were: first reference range 54.3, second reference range 55.3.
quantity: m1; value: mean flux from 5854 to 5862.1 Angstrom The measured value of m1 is 57.2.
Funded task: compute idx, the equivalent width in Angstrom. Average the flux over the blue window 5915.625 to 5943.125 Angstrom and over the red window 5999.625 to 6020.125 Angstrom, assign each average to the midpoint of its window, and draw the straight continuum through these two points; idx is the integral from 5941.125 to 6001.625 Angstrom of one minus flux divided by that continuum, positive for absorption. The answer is -3.6 Angstrom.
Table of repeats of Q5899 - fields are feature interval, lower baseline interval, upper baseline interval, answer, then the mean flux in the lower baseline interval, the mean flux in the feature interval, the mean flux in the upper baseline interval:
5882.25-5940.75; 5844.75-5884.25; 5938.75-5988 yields 2.5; 55.9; 53.9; 56.9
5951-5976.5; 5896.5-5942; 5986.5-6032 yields -1.3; 55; 58.2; 55.9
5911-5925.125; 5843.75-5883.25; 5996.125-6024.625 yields -0.1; 55.8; 55.8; 54.4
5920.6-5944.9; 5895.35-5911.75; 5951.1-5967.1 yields -0.2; 53.8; 55.2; 55.4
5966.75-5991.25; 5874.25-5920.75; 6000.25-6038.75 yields -2.4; 53.5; 60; 55.1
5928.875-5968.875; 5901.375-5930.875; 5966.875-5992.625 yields 2.1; 57.1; 55.3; 59.6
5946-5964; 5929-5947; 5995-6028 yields -0.3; 53.8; 54.9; 54.6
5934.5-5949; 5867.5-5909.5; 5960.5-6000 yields 0.9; 53.3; 53.1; 59.2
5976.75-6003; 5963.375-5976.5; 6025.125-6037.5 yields 1.2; 61.9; 58.1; 59.1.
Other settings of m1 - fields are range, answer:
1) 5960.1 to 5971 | 60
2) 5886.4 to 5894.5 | 46.9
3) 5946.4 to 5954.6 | 56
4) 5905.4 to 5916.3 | 57.7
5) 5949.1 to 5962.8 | 54.5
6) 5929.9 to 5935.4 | 56.1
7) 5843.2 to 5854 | 54.2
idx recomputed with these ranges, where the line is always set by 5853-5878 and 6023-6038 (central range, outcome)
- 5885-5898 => 2.0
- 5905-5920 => 0.0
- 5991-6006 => 0.2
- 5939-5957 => 0.9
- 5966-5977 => -1.0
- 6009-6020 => 0.5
